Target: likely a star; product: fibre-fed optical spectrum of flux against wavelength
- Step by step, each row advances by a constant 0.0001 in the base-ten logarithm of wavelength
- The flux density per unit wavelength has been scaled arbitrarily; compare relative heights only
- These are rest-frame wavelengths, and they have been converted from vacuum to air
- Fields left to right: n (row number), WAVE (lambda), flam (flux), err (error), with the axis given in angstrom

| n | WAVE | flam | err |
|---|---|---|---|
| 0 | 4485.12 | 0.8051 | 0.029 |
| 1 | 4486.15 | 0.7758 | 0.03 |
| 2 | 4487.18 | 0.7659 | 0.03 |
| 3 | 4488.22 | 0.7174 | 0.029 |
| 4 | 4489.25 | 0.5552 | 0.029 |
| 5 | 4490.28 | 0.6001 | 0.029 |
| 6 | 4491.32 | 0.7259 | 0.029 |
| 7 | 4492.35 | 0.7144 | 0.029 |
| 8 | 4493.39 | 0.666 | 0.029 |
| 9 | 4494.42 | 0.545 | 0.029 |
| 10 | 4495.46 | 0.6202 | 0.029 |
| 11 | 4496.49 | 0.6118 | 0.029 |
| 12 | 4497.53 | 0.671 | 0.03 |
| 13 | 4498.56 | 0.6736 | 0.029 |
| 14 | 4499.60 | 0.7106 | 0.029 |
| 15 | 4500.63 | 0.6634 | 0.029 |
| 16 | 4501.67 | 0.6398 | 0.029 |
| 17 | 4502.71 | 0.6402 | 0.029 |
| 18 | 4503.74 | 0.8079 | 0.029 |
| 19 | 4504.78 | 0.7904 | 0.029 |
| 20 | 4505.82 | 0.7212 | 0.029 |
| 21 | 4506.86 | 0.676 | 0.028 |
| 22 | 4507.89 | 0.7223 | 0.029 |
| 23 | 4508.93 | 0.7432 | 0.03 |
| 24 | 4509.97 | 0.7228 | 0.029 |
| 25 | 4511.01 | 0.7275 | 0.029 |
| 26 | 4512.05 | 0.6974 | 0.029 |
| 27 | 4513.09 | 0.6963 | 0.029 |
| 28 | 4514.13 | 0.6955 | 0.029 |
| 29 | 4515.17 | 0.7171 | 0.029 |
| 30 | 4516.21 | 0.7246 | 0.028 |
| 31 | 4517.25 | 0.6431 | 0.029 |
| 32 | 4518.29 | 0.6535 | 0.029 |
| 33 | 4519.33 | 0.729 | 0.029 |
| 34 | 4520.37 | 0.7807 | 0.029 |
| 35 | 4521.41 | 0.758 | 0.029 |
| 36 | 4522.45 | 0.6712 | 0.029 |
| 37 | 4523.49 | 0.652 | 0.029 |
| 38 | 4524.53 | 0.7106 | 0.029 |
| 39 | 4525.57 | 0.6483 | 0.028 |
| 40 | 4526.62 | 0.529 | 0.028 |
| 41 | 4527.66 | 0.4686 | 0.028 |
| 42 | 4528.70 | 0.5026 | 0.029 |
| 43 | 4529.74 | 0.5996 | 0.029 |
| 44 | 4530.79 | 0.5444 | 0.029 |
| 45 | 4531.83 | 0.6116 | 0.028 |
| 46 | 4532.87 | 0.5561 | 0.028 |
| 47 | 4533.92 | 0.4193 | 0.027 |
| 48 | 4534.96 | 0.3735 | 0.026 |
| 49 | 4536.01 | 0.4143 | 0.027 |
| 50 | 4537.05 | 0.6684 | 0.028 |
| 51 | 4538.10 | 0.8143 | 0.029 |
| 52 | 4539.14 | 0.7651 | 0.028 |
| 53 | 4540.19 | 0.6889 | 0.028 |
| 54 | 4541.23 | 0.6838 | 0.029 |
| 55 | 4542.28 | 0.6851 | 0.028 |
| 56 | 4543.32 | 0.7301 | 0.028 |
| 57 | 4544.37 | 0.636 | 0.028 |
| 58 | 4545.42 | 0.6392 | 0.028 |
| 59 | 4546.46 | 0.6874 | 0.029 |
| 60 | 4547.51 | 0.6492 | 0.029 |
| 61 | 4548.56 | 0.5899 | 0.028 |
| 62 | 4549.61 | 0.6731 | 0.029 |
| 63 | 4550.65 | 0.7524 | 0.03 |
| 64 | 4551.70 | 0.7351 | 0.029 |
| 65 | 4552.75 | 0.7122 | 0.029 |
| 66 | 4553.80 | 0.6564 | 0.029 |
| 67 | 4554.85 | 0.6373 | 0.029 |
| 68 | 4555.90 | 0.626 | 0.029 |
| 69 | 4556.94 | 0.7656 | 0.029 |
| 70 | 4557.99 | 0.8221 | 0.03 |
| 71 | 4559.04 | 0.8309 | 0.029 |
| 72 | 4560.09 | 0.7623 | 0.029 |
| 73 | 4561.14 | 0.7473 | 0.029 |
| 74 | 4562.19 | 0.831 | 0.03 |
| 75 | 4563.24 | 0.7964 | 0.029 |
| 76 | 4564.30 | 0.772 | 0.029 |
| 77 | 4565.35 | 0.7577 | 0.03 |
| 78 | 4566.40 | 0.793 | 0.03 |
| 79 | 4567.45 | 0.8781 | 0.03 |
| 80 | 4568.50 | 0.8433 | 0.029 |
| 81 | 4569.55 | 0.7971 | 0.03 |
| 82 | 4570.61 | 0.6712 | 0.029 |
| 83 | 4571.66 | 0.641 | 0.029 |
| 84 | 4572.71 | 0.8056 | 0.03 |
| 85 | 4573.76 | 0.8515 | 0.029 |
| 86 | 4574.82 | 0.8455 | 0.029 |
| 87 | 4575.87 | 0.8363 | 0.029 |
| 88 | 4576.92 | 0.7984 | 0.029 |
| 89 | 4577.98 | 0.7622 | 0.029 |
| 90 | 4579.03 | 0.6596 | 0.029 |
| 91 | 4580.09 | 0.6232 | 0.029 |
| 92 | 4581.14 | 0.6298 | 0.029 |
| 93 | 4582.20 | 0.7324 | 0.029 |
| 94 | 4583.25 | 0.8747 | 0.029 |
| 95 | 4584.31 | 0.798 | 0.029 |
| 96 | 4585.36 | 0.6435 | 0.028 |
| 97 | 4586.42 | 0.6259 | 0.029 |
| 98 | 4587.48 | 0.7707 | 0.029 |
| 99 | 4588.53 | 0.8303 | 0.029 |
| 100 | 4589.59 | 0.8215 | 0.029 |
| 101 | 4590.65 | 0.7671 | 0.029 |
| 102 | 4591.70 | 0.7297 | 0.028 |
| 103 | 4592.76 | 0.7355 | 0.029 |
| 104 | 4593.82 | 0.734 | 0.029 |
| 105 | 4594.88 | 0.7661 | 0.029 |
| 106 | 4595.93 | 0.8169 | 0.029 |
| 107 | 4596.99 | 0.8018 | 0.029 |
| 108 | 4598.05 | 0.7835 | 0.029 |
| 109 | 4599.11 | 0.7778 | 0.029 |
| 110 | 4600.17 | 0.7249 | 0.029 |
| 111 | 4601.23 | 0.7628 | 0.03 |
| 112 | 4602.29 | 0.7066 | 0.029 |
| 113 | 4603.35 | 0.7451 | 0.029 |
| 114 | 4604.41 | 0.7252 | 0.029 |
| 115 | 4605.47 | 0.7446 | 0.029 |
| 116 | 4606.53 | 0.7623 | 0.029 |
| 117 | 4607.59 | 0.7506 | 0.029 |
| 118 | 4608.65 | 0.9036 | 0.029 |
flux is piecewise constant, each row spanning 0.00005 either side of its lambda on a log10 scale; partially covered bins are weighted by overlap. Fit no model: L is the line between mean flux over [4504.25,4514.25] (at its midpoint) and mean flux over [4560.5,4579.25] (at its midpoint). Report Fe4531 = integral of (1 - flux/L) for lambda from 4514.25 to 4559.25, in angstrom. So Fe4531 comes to 5.72 angstrom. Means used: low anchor 0.72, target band 0.654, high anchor 0.784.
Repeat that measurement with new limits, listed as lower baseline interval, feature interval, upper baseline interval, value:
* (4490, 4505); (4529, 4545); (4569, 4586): 2.2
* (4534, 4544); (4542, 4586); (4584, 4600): -2.7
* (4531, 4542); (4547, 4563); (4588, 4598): -1.5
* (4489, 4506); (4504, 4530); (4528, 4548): -1.6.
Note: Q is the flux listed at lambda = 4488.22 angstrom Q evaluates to 0.7174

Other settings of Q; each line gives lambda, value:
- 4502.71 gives 0.6402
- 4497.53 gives 0.671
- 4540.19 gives 0.6889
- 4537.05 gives 0.6684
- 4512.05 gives 0.6974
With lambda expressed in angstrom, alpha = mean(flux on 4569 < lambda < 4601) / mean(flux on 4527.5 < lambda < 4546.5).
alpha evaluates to 1.25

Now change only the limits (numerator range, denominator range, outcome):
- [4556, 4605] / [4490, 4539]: 1.17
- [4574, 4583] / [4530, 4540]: 1.29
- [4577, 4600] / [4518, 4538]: 1.25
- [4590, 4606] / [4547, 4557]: 1.12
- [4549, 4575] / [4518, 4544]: 1.21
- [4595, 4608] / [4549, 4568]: 1.01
